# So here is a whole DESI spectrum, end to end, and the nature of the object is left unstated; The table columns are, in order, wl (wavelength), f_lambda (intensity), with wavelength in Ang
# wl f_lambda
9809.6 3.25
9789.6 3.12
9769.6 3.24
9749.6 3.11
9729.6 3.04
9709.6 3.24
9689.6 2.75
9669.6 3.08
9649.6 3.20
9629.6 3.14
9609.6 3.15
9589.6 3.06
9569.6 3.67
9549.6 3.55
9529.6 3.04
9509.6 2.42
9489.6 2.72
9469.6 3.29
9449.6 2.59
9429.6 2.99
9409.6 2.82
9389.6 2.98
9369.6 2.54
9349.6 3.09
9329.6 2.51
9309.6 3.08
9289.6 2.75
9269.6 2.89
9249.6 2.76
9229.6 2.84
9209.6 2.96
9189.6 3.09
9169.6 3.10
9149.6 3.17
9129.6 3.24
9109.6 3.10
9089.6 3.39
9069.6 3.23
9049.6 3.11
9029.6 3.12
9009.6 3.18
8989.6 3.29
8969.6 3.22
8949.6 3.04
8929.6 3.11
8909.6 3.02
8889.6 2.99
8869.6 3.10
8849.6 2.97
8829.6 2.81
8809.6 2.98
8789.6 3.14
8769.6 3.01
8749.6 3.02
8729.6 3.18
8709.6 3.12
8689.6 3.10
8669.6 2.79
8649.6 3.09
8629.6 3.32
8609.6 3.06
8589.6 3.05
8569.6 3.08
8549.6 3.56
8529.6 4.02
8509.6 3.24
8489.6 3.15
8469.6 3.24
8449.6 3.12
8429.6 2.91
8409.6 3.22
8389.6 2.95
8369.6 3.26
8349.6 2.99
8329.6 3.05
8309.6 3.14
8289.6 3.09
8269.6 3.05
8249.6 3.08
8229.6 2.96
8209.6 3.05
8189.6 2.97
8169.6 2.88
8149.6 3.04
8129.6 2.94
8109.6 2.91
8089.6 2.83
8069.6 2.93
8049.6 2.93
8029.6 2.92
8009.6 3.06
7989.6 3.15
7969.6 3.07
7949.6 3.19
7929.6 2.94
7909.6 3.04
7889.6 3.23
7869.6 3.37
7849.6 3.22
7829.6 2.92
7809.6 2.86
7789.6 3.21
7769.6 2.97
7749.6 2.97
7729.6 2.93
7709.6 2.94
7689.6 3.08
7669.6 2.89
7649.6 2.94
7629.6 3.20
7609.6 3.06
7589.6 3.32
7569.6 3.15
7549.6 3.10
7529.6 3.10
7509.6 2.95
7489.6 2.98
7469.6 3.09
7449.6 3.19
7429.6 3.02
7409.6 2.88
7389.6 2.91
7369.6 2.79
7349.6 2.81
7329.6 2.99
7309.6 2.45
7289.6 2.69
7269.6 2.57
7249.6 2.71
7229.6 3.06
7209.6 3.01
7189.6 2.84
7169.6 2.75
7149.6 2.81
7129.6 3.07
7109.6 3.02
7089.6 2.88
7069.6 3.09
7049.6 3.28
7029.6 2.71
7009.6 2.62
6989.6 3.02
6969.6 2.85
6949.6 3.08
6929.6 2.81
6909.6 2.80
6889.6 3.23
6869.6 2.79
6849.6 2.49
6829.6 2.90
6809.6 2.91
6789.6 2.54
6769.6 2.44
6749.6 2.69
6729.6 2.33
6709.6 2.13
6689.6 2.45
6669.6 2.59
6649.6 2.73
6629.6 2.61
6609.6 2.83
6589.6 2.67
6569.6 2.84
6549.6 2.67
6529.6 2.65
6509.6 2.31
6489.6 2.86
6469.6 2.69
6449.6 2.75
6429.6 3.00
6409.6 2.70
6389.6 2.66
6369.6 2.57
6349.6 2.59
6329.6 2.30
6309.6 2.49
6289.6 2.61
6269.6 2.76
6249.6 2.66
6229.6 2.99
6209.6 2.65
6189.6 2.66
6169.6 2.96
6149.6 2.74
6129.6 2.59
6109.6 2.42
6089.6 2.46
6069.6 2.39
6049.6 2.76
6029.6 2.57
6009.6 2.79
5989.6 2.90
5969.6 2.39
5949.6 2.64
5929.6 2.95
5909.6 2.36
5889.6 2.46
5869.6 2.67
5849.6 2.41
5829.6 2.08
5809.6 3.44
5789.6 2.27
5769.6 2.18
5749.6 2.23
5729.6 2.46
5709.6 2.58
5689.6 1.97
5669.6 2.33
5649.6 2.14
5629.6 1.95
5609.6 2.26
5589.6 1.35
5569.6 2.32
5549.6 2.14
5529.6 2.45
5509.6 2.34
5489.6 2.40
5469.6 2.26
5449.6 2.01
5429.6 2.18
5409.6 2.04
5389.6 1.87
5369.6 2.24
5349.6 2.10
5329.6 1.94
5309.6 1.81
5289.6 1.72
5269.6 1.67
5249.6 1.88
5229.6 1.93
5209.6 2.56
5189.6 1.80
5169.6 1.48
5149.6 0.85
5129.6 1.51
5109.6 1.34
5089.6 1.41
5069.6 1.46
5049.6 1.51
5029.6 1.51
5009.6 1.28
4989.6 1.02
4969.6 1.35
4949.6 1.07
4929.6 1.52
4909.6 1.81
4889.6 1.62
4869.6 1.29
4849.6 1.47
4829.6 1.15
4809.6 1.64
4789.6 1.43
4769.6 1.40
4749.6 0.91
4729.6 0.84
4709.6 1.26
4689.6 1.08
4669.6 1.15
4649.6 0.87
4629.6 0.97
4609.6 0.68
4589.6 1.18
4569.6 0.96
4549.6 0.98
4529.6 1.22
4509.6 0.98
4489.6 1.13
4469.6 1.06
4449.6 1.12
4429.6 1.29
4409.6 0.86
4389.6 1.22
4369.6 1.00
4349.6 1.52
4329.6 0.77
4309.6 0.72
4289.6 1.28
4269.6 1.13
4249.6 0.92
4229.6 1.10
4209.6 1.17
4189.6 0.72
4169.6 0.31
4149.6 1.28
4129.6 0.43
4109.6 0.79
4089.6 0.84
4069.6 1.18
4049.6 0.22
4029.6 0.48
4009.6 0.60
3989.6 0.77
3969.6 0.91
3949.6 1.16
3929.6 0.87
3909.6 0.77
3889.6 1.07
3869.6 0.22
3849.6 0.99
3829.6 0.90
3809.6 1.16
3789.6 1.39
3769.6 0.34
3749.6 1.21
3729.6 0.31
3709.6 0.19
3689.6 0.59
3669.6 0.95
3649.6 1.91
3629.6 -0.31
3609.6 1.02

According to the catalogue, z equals 0.30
